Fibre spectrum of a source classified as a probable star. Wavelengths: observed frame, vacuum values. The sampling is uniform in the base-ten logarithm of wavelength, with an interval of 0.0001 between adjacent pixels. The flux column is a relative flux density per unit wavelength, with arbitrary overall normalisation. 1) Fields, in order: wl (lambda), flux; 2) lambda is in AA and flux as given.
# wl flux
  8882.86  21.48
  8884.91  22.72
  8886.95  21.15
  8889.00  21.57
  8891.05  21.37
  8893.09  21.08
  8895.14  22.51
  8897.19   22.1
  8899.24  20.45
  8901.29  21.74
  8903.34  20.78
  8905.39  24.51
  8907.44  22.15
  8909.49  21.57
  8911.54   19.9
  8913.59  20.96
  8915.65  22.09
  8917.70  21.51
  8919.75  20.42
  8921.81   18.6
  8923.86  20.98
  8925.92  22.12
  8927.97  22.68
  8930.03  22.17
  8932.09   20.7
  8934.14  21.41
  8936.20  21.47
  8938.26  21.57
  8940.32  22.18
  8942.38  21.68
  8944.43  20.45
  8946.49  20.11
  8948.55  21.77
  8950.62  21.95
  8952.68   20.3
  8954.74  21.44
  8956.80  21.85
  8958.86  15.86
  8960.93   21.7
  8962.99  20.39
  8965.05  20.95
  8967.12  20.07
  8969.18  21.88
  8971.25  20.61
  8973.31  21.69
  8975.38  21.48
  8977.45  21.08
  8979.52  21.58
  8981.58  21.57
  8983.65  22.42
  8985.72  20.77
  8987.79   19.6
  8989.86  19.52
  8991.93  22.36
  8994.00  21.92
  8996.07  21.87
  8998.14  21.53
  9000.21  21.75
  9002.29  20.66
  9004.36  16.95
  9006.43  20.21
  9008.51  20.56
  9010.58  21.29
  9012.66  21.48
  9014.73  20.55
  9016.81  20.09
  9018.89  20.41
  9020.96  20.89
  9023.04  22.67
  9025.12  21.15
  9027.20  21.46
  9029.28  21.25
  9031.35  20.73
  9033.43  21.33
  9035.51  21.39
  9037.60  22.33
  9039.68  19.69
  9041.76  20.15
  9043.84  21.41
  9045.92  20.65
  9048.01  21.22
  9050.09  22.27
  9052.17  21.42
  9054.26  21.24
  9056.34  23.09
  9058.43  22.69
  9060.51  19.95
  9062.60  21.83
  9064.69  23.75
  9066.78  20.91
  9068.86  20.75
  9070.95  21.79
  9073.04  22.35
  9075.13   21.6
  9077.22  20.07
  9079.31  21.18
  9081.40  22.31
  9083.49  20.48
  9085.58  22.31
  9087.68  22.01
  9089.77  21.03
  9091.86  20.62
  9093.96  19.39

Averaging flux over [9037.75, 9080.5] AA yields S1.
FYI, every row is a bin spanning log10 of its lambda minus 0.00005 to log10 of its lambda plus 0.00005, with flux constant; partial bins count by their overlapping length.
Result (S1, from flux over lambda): 21.4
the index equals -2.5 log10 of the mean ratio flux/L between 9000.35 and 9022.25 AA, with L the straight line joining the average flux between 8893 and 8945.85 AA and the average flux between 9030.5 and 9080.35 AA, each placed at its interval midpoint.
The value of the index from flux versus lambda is 0.05 mag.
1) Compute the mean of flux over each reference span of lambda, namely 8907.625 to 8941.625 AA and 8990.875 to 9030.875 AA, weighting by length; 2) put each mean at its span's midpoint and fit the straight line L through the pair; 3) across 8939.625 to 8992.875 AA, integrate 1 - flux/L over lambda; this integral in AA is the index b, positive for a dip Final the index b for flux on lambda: 0.5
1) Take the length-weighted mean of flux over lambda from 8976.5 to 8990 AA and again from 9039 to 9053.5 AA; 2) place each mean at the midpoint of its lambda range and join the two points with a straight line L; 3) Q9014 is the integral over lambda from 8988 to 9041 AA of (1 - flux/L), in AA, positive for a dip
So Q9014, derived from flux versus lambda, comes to 0.21 AA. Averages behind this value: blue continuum 21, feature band 20.9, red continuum 21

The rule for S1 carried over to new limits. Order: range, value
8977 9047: 21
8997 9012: 20.5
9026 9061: 21.3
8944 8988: 20.9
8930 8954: 21.3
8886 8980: 21.2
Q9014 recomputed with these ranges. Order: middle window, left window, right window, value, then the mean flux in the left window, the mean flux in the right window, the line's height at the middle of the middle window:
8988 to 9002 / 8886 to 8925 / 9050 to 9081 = 0.12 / 21.3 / 21.7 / 21.5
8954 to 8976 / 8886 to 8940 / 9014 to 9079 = 0.73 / 21.5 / 21.3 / 21.4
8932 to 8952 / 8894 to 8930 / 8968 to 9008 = -0.04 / 21.5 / 21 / 21.3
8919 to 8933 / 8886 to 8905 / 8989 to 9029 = 0.16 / 21.5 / 20.9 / 21.4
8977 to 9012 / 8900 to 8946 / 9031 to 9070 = 0.81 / 21.4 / 21.4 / 21.4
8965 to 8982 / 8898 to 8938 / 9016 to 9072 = 0.13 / 21.4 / 21.4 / 21.4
